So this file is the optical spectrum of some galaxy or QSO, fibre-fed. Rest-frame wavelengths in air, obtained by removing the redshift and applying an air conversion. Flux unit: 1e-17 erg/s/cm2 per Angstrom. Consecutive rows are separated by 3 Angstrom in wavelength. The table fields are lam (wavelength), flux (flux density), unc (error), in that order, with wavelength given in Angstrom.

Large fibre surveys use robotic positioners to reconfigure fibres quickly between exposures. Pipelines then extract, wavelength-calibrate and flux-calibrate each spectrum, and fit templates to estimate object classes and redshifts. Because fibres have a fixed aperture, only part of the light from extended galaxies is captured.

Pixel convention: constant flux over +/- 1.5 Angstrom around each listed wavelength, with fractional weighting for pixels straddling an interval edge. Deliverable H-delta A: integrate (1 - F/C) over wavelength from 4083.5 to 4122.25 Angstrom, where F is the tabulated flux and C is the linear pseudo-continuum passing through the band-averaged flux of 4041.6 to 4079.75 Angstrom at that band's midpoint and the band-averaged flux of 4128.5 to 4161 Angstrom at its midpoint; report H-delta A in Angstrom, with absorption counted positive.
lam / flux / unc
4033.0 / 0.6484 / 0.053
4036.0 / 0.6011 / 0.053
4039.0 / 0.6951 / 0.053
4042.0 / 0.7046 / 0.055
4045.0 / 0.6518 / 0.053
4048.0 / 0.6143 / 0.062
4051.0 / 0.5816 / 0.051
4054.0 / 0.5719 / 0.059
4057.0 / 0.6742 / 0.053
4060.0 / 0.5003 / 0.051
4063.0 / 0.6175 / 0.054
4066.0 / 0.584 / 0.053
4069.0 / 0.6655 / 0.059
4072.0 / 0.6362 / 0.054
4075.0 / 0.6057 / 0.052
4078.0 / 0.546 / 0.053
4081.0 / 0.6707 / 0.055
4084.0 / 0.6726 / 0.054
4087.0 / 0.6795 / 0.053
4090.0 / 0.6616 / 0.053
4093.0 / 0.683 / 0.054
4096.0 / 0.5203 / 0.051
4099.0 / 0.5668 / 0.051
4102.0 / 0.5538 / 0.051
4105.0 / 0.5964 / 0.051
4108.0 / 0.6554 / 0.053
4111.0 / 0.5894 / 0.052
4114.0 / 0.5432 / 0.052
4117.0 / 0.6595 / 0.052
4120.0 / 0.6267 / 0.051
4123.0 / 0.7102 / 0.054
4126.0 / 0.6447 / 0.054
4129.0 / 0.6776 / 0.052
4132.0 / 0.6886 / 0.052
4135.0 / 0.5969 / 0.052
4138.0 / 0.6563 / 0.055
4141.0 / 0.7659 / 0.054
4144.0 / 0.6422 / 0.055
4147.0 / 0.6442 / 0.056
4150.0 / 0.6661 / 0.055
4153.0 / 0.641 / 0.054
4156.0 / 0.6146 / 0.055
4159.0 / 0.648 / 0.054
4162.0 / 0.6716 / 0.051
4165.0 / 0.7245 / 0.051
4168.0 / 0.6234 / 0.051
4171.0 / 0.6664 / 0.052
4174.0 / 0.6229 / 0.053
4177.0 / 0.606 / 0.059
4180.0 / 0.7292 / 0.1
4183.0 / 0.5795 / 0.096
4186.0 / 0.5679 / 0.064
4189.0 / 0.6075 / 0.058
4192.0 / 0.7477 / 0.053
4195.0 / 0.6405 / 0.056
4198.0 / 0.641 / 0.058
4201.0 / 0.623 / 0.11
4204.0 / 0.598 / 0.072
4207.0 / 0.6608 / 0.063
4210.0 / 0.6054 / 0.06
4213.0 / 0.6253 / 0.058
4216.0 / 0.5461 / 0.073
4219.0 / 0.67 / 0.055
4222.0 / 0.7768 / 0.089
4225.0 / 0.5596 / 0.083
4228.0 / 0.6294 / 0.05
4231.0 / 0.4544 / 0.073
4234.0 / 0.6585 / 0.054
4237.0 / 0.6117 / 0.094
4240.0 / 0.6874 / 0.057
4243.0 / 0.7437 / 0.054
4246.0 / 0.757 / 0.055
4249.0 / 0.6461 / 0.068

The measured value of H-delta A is 1.1 Angstrom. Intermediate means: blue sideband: 0.61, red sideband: 0.658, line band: 0.616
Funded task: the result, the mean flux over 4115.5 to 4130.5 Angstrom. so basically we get 0.664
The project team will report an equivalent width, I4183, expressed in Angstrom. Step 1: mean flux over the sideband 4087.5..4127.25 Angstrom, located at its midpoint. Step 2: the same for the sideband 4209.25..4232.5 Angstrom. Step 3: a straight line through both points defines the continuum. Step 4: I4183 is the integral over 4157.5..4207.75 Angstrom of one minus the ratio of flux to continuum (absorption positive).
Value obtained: -2.7 Angstrom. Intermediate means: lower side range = 0.618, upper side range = 0.608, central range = 0.644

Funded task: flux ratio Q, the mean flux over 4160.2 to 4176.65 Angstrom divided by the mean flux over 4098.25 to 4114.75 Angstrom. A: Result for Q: 1.12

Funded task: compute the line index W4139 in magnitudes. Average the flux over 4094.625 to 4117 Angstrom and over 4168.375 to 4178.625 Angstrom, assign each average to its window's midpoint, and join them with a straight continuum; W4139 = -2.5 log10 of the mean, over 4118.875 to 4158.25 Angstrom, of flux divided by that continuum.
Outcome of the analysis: -0.09 mag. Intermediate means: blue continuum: 0.581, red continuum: 0.632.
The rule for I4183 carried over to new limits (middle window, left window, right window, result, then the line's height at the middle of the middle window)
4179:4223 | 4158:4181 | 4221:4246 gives 0.9 Angstrom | 0.653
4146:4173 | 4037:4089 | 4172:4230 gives -1.0 Angstrom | 0.631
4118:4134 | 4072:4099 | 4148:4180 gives -0.7 Angstrom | 0.64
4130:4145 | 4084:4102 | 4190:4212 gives -1.0 Angstrom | 0.63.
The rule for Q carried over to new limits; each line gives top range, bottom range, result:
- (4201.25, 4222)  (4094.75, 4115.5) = 1.09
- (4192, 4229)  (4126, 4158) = 0.97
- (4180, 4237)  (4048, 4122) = 1.02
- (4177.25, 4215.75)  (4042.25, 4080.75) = 1.04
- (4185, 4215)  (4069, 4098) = 1.00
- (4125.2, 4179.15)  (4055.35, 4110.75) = 1.07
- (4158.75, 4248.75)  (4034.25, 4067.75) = 1.04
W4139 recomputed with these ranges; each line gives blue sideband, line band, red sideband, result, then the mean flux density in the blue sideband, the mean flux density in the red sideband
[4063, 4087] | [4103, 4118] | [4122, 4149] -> 0.08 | 0.629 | 0.669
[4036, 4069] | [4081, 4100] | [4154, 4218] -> -0.02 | 0.621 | 0.636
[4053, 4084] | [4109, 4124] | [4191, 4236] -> -0.01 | 0.611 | 0.628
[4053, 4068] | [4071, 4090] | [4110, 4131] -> -0.05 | 0.593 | 0.638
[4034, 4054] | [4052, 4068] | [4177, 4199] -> 0.08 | 0.636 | 0.642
